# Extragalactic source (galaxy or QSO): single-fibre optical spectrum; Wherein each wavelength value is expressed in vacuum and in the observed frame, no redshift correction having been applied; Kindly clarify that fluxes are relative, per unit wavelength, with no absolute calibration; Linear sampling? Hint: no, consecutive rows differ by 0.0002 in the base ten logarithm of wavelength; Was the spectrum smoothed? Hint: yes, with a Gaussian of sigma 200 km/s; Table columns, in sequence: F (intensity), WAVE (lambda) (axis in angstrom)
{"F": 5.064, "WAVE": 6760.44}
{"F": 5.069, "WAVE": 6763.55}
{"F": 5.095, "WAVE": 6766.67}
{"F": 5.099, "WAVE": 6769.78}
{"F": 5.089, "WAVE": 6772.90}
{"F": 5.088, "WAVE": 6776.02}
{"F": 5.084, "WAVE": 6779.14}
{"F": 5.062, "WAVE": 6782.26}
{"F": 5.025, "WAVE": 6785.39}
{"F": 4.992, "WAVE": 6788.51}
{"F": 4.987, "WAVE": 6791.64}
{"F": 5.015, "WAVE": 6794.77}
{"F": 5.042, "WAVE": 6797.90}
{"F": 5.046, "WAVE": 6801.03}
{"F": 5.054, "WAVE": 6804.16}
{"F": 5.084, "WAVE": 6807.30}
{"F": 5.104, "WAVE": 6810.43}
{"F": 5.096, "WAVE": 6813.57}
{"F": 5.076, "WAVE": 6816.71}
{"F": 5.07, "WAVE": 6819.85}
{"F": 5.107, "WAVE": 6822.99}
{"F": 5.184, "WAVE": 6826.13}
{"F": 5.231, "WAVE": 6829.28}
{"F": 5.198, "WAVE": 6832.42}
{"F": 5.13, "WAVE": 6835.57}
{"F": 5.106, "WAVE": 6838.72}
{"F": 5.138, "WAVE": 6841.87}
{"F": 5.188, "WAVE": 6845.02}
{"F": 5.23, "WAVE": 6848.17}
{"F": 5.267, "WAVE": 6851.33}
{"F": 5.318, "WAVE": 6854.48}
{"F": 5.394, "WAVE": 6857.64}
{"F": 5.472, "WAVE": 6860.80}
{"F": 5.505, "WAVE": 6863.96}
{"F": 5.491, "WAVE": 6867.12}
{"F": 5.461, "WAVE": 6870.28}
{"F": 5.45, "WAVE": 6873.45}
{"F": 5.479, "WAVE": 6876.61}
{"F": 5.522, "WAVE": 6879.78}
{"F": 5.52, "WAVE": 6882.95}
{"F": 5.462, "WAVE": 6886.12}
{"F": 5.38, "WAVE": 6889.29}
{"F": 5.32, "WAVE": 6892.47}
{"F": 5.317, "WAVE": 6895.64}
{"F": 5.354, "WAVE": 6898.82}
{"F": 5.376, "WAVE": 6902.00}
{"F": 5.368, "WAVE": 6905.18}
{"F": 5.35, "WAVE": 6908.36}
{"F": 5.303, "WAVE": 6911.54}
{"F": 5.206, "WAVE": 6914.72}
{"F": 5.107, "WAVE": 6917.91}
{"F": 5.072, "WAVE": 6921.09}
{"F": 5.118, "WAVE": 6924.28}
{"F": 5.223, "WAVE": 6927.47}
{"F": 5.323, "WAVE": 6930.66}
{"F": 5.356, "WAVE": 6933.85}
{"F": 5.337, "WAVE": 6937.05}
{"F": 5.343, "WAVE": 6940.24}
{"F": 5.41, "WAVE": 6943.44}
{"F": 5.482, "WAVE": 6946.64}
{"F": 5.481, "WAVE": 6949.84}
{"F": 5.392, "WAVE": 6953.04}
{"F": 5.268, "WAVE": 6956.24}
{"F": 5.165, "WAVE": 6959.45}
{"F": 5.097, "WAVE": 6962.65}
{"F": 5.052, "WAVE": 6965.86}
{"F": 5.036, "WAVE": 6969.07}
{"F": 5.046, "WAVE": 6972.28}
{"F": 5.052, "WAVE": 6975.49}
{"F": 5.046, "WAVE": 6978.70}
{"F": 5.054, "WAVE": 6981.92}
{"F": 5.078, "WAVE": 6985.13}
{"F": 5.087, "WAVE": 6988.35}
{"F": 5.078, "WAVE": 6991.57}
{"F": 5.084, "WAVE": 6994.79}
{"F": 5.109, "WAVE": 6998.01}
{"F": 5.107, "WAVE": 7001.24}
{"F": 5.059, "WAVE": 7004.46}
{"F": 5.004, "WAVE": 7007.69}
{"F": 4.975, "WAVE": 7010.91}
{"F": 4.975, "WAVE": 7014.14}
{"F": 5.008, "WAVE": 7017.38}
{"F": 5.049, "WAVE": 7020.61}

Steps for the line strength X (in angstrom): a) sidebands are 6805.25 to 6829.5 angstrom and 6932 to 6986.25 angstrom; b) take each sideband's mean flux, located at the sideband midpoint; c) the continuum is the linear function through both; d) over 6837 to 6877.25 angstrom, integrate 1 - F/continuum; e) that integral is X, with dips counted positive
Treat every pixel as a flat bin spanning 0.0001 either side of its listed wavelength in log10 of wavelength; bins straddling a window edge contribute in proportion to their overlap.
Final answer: -1.6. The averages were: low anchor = 5.11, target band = 5.34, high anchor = 5.22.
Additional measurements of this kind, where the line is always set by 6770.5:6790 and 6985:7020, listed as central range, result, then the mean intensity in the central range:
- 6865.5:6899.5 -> -2.56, 5.43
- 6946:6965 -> -0.92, 5.3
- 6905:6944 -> -1.63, 5.26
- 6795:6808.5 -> 0.02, 5.05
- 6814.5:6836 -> -0.36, 5.14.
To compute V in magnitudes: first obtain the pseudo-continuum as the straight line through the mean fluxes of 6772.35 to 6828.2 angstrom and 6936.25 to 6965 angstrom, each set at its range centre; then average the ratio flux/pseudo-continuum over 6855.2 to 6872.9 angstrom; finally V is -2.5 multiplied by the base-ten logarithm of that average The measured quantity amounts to -0.06 mag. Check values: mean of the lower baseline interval 5.07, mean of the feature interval 5.46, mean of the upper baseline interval 5.32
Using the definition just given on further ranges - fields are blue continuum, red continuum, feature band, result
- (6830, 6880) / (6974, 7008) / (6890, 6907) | -0.02 mag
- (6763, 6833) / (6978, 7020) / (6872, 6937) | -0.06 mag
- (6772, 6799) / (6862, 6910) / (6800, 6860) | 0.01 mag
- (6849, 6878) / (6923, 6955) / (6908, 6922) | 0.03 mag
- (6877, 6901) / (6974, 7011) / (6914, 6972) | 0.00 mag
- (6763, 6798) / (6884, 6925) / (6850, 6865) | -0.04 mag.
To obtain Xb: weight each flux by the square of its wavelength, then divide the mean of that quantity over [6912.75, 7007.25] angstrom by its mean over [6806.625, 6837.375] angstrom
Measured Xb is 1.1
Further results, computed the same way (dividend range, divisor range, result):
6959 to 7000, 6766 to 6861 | 1.04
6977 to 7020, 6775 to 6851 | 1.04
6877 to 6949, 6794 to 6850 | 1.07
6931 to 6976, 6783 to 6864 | 1.06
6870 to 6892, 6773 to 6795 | 1.11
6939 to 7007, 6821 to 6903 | 1.00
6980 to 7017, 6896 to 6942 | 0.98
